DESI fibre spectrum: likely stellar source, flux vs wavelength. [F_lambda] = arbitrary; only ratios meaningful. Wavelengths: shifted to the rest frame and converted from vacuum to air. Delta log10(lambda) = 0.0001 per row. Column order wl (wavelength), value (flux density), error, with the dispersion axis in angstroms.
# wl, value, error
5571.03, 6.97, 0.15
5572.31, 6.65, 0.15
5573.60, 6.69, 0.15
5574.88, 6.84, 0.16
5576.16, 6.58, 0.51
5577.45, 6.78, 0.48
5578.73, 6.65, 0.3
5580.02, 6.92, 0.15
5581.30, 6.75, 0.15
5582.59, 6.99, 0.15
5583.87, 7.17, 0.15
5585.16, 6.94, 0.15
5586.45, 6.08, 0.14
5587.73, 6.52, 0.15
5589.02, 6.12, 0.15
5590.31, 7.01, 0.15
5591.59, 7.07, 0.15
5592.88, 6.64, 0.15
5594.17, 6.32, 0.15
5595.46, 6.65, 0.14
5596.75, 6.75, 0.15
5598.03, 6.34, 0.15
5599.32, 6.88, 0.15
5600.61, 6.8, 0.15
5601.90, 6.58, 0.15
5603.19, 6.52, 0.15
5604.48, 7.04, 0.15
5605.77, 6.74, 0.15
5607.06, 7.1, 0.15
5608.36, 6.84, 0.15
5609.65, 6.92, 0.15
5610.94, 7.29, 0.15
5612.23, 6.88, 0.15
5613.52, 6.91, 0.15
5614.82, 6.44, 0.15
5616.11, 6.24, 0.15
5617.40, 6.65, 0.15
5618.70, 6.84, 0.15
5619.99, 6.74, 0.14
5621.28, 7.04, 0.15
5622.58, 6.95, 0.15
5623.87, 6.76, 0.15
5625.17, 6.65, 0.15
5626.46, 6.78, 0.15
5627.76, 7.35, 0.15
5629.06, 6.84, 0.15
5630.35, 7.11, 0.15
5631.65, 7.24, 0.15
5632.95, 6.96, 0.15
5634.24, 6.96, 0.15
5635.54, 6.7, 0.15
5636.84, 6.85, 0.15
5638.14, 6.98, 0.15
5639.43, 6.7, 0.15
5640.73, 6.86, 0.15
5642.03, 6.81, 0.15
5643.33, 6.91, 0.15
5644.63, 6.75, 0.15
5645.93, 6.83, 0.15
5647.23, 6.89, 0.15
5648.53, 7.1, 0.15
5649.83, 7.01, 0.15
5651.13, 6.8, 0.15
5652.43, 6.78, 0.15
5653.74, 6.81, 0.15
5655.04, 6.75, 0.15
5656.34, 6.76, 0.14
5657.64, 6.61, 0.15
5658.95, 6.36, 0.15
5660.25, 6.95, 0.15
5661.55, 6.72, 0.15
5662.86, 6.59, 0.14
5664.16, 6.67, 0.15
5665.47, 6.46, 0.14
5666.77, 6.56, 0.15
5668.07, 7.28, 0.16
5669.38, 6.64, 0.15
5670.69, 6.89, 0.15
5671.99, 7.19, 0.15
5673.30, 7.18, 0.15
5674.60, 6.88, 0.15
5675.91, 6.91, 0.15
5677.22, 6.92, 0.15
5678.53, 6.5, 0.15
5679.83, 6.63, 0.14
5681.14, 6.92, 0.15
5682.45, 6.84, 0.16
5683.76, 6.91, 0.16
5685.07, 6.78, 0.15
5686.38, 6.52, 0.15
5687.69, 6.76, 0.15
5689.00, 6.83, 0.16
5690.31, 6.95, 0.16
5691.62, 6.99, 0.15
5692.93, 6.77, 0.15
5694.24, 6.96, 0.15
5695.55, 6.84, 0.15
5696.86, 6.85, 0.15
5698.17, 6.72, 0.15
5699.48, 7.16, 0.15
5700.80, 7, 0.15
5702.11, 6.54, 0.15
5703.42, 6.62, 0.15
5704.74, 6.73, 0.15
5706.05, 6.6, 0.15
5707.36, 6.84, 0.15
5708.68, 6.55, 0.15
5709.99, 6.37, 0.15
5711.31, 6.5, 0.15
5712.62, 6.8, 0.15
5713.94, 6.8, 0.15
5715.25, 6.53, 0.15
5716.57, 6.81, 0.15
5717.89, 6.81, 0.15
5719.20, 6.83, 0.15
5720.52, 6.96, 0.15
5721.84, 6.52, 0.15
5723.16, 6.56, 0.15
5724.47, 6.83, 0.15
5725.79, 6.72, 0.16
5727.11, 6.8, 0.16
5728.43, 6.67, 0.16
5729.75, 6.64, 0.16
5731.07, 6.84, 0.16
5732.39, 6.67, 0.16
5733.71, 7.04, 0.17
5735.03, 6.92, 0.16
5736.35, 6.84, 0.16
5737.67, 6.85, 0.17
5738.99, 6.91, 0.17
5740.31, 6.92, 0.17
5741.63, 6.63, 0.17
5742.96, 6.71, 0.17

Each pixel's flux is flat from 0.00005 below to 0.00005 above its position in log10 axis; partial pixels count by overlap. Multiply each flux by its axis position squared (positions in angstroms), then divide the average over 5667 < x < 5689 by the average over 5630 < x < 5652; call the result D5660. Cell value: 1.0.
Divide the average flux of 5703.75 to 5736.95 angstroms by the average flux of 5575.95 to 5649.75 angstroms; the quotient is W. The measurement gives 0.99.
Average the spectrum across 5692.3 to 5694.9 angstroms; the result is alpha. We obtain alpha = 6.87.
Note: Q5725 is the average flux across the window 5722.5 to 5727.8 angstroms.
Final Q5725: 6.73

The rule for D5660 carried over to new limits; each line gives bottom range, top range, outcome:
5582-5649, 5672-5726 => 1.03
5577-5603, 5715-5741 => 1.06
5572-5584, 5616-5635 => 1.03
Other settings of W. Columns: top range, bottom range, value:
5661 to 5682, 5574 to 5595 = 1.01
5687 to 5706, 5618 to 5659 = 1.00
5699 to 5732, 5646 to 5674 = 0.99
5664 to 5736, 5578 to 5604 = 1.01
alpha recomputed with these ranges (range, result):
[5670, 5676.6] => 7.01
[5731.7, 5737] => 6.87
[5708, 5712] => 6.48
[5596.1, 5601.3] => 6.7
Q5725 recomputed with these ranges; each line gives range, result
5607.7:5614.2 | 6.96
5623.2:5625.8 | 6.71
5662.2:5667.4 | 6.57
